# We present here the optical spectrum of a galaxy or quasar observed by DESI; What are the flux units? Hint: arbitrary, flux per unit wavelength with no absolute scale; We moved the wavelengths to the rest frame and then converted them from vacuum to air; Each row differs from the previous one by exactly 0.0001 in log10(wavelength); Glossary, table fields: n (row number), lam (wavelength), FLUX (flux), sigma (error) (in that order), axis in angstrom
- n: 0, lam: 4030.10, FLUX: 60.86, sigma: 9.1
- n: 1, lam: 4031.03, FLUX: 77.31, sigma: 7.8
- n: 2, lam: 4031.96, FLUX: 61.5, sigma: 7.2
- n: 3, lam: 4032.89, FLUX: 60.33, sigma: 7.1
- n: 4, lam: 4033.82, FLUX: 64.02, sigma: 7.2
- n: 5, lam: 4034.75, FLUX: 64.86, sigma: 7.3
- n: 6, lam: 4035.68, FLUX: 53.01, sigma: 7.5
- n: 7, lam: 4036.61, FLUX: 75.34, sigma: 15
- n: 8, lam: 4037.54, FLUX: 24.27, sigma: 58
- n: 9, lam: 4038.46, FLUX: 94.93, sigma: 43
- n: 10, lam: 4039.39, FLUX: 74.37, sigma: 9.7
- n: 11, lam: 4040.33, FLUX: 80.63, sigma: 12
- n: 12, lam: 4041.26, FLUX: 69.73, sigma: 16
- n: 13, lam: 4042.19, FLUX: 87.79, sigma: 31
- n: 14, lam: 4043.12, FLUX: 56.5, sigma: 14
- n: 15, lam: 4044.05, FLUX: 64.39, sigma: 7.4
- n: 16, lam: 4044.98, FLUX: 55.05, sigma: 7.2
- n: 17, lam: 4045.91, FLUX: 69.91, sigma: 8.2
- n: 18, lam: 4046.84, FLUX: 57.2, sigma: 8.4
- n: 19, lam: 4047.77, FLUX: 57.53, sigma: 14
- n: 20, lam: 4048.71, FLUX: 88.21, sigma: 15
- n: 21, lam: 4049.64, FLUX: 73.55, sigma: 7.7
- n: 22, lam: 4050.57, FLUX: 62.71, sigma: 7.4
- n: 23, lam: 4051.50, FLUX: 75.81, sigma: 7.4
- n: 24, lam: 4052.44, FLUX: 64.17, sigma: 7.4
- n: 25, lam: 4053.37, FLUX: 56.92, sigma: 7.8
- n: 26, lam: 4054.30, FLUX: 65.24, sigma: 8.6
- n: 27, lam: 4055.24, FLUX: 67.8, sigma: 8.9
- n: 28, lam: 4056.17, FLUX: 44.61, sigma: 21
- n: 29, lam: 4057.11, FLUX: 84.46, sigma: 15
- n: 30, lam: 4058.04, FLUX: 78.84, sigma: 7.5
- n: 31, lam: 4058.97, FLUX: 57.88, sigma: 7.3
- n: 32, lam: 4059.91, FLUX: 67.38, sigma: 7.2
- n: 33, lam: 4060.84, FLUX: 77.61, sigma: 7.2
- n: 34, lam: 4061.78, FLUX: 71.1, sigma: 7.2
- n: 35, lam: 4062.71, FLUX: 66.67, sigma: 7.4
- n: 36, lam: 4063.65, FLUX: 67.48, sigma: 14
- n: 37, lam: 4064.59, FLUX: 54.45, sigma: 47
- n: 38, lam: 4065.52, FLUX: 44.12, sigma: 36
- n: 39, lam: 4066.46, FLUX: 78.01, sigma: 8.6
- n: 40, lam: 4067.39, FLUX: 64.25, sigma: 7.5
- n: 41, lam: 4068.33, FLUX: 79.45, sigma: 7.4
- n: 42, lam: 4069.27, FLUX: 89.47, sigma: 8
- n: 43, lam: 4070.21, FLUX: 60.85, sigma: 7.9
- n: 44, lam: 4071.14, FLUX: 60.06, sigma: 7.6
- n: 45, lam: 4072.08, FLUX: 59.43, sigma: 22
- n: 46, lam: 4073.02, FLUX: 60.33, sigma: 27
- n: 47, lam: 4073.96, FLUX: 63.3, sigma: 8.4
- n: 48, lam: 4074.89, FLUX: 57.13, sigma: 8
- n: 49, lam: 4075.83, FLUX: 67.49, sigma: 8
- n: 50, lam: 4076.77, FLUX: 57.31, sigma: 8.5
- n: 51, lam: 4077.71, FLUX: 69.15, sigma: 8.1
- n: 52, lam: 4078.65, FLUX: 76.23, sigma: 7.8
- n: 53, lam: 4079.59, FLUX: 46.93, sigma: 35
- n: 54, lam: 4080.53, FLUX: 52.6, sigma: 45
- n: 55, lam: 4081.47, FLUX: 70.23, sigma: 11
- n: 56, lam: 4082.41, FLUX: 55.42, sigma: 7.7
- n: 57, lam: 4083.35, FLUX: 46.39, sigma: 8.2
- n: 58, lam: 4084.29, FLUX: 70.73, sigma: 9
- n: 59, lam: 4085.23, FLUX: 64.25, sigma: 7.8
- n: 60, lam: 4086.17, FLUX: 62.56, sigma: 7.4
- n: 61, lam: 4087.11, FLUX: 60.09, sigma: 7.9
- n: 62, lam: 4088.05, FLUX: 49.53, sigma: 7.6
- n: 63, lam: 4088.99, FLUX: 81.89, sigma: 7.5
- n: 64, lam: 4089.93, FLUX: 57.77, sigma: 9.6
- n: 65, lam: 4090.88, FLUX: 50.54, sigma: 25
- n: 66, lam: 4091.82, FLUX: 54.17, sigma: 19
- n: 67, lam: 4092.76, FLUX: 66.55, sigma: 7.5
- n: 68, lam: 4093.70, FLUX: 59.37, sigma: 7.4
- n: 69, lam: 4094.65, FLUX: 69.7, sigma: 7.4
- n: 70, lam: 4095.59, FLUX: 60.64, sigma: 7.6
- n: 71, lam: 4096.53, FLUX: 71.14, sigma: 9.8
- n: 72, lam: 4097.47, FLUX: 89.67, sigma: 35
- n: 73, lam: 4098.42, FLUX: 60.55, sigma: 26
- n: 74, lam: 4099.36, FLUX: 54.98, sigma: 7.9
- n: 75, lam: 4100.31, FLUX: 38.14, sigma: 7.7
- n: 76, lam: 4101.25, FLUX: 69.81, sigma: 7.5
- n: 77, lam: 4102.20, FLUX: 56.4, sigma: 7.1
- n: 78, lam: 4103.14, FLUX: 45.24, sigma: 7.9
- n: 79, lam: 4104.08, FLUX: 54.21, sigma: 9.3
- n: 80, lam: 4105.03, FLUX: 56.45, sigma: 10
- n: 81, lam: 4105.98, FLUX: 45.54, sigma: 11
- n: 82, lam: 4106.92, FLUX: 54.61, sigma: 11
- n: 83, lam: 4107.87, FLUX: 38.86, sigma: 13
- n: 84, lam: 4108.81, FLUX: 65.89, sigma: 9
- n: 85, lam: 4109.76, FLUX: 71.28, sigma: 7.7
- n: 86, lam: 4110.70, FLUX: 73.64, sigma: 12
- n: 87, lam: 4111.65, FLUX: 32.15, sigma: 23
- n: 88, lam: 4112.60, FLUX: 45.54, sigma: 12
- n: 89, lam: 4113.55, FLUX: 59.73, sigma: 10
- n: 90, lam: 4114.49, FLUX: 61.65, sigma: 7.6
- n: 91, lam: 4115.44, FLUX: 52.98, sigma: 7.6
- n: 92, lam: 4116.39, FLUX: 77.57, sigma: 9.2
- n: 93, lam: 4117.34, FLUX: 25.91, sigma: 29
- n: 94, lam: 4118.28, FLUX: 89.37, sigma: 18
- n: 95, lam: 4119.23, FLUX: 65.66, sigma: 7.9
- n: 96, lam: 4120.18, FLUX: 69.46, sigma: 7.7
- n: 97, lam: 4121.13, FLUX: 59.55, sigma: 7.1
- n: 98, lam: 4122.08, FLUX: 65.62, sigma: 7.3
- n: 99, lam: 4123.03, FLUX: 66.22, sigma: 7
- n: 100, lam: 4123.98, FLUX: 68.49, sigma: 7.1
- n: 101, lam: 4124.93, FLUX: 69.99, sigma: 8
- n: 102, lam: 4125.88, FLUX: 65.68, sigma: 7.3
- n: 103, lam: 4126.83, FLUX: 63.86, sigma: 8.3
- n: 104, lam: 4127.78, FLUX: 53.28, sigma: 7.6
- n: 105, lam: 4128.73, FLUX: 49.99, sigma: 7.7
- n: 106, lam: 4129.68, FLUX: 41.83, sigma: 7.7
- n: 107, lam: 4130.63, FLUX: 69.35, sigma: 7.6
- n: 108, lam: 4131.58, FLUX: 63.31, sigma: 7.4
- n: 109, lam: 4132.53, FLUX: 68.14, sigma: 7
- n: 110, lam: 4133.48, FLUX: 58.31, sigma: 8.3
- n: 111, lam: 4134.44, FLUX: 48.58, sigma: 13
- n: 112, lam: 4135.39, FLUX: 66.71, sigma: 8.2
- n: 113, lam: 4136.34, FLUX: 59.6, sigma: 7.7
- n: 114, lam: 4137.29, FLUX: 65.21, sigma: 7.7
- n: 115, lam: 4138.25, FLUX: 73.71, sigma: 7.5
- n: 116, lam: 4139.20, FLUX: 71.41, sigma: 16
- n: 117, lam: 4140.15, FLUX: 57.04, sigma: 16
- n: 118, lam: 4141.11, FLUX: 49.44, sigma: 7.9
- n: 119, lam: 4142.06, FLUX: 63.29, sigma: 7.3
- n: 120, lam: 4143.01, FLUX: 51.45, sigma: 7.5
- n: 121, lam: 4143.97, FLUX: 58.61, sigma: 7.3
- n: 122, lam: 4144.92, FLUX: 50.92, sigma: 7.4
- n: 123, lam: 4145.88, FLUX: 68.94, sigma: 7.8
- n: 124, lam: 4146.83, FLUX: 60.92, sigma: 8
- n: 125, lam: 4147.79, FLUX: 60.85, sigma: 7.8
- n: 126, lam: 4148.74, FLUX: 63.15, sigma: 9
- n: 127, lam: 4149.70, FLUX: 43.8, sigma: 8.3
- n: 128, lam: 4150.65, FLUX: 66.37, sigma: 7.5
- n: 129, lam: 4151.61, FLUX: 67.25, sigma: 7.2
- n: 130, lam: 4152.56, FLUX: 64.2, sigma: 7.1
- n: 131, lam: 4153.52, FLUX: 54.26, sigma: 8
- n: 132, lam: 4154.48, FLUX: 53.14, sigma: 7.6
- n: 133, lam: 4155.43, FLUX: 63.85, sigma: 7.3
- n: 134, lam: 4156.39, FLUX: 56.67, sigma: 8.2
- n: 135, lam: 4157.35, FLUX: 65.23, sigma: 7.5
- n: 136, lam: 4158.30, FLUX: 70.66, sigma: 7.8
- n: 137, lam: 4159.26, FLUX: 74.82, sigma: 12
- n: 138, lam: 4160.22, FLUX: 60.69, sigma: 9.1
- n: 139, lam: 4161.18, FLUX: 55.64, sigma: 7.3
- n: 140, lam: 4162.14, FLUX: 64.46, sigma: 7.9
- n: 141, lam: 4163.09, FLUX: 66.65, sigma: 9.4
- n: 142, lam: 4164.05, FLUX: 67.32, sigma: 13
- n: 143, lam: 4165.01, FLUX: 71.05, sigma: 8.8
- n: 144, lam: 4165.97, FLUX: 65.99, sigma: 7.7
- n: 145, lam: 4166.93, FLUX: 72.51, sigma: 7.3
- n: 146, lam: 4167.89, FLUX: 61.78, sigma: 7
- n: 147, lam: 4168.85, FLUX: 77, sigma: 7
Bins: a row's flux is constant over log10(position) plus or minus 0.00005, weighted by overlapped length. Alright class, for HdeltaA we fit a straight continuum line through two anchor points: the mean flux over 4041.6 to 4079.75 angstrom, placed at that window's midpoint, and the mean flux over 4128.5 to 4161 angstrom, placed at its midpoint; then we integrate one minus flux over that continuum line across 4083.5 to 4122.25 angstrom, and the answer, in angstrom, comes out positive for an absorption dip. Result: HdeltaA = 2.2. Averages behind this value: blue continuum 66.2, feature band 59.8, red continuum 60.7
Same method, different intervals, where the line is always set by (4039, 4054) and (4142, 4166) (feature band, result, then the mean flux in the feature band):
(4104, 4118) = 2.1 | 54.9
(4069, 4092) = 1.6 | 61.6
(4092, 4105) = 0.9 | 60.9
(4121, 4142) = 0.5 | 61.7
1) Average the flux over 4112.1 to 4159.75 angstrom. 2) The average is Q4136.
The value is 61.2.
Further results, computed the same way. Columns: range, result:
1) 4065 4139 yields 61.2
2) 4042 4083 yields 65.4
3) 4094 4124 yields 59.8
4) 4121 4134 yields 61.7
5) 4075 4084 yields 60.2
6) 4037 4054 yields 67.5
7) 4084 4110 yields 59.8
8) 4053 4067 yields 65.6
